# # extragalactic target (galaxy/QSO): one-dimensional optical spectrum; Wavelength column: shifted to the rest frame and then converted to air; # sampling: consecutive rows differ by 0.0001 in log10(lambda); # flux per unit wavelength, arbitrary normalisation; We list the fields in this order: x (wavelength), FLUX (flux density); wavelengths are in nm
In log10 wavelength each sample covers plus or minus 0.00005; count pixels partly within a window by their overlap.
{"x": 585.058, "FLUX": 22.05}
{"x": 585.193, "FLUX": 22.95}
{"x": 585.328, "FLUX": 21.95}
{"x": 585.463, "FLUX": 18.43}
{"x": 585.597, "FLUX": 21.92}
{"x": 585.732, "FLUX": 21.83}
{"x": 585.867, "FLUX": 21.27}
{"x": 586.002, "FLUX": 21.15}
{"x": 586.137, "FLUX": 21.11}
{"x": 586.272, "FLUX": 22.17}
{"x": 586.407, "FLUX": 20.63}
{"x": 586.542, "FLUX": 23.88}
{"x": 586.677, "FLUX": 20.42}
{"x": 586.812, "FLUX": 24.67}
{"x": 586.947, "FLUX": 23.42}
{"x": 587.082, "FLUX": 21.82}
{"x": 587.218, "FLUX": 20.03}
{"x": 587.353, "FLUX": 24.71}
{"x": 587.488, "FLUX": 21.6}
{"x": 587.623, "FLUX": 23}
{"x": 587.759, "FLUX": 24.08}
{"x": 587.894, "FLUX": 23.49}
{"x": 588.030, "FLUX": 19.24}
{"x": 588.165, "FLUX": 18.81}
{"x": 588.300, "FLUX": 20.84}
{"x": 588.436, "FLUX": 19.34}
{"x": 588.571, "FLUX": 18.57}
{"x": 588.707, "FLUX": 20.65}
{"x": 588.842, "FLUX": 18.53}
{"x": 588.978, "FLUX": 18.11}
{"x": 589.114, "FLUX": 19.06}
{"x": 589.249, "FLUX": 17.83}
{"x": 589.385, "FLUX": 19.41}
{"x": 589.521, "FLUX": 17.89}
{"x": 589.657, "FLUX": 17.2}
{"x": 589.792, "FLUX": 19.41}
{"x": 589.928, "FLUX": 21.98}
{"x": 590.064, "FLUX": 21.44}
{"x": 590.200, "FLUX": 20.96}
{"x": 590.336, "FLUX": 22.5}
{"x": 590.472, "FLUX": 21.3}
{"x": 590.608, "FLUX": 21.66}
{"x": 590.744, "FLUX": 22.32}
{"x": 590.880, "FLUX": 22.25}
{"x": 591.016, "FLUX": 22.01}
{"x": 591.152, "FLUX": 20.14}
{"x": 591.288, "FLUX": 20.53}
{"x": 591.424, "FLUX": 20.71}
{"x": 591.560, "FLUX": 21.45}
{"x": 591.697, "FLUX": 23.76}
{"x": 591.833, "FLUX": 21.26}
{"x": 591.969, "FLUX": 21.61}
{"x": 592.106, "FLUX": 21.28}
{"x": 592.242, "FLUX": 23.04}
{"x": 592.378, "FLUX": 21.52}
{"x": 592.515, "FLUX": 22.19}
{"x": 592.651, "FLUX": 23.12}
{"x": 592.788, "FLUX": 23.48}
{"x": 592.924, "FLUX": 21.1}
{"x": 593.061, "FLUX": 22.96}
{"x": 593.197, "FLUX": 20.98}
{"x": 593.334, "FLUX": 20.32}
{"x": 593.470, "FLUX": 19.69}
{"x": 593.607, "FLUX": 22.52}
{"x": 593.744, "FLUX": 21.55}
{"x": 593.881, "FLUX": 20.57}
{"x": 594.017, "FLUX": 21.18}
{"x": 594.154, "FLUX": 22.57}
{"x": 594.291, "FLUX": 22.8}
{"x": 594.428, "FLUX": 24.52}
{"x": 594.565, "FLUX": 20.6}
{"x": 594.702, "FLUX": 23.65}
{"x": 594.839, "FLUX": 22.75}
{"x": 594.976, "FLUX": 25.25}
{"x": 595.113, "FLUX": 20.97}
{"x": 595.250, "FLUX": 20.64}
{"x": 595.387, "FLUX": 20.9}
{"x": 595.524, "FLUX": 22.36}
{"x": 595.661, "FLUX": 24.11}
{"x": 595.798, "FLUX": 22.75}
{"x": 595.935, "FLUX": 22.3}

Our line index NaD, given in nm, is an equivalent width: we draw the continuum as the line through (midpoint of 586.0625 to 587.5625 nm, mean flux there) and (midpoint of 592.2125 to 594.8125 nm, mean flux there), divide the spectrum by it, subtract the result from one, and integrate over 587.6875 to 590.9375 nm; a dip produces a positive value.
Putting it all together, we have 0.27 nm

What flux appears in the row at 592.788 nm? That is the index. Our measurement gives 23.48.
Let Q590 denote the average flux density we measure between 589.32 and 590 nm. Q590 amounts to 19.2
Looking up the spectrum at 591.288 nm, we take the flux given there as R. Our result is 20.53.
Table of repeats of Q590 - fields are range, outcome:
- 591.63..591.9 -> 22.5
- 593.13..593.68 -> 20.9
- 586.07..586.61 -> 22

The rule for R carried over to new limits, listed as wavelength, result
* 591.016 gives 22.01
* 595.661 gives 24.11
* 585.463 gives 18.43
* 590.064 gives 21.44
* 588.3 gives 20.84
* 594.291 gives 22.8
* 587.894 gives 23.49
